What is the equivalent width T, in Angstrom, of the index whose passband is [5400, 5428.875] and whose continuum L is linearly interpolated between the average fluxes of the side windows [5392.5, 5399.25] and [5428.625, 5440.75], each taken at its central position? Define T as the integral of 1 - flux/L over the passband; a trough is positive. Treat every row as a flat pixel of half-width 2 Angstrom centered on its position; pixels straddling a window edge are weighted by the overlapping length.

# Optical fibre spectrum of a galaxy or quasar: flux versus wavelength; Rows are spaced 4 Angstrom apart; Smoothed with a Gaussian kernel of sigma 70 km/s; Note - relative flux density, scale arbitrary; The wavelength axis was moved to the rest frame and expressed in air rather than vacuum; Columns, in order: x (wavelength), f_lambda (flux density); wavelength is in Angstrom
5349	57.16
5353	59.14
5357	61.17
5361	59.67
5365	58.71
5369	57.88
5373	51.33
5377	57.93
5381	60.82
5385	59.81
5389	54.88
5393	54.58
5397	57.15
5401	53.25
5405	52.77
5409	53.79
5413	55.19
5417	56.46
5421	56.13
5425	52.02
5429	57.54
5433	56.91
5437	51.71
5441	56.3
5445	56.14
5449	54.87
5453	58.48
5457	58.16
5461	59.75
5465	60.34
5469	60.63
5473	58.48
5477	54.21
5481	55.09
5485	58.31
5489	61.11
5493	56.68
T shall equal 0.6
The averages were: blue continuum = 56.1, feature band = 54.5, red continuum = 55.2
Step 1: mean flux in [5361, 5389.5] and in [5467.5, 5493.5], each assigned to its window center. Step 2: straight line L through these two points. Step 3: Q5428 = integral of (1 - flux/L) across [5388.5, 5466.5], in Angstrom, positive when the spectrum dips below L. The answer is 2.6 Angstrom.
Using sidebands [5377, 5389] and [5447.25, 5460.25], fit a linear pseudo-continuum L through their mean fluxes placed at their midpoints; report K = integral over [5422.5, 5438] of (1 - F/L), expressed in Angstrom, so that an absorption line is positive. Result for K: 0.9 Angstrom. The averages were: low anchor 59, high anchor 57.5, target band 54.8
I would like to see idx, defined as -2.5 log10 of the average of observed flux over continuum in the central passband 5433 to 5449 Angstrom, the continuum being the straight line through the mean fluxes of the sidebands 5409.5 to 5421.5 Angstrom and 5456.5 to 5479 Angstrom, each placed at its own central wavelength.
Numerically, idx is 0.04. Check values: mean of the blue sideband 55.6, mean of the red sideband 58.6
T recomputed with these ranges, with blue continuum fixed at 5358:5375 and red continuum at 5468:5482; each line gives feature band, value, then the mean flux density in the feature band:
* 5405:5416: 0.5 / 54.4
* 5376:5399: -0.2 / 57.5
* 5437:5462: 0.1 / 56.7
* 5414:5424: 0.2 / 55.8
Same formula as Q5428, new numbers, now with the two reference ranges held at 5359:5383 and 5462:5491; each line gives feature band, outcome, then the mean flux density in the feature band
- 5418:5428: 0.6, 54.7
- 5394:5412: 1.1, 54.3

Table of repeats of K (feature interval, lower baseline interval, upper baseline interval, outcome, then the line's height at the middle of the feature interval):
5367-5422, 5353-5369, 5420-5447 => 1.6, 57.5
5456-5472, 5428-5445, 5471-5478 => -1.0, 56.3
